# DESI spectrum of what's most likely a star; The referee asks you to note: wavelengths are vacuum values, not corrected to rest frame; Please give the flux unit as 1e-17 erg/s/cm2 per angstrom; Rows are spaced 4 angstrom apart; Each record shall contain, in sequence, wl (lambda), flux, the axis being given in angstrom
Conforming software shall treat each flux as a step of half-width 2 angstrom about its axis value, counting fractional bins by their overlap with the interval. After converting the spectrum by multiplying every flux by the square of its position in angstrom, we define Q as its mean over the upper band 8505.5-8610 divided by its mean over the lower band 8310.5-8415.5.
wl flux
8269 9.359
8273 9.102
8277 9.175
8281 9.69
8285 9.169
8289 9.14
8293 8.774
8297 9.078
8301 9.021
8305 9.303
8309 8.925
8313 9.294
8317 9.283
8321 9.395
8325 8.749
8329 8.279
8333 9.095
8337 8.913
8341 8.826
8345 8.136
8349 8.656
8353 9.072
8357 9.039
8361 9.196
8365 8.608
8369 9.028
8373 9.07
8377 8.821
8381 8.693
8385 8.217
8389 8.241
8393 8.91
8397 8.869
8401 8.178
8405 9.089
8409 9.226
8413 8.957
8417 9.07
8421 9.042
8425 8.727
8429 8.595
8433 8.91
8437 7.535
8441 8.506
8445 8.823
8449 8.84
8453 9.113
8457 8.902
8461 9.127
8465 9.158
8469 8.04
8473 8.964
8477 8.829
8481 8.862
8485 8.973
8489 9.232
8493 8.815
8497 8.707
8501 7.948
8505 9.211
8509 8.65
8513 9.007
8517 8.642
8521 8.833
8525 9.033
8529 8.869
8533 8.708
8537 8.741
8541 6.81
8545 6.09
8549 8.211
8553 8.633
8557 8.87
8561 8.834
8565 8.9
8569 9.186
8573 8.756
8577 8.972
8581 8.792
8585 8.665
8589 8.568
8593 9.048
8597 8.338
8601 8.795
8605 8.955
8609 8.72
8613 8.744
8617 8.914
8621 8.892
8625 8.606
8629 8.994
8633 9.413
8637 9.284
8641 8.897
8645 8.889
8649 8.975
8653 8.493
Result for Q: 1.0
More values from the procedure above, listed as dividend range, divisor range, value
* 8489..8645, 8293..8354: 1.03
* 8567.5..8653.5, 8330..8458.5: 1.06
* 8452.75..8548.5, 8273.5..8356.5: 1.00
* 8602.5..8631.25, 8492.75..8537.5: 1.03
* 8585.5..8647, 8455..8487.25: 1.04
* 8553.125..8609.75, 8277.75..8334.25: 1.03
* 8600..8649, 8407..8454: 1.07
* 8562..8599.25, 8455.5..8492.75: 1.01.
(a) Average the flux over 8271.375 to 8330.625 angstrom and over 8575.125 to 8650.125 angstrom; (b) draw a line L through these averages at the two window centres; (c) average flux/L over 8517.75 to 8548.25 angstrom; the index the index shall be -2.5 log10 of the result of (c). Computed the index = 0.09 mag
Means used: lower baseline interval 9.1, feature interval 8.18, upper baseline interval 8.86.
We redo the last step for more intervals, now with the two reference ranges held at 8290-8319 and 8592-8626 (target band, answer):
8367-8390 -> 0.04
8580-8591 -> 0.02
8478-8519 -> 0.01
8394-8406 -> 0.04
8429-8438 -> 0.07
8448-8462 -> -0.01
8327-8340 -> 0.04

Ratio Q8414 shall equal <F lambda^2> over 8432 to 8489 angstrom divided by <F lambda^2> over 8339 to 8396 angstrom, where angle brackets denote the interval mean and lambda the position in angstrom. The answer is 1.02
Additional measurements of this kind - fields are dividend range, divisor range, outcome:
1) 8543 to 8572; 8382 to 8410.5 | 1.01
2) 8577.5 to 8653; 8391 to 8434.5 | 1.05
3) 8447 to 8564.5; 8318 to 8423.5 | 1.01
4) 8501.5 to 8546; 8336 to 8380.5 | 0.99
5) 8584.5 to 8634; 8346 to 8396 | 1.06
